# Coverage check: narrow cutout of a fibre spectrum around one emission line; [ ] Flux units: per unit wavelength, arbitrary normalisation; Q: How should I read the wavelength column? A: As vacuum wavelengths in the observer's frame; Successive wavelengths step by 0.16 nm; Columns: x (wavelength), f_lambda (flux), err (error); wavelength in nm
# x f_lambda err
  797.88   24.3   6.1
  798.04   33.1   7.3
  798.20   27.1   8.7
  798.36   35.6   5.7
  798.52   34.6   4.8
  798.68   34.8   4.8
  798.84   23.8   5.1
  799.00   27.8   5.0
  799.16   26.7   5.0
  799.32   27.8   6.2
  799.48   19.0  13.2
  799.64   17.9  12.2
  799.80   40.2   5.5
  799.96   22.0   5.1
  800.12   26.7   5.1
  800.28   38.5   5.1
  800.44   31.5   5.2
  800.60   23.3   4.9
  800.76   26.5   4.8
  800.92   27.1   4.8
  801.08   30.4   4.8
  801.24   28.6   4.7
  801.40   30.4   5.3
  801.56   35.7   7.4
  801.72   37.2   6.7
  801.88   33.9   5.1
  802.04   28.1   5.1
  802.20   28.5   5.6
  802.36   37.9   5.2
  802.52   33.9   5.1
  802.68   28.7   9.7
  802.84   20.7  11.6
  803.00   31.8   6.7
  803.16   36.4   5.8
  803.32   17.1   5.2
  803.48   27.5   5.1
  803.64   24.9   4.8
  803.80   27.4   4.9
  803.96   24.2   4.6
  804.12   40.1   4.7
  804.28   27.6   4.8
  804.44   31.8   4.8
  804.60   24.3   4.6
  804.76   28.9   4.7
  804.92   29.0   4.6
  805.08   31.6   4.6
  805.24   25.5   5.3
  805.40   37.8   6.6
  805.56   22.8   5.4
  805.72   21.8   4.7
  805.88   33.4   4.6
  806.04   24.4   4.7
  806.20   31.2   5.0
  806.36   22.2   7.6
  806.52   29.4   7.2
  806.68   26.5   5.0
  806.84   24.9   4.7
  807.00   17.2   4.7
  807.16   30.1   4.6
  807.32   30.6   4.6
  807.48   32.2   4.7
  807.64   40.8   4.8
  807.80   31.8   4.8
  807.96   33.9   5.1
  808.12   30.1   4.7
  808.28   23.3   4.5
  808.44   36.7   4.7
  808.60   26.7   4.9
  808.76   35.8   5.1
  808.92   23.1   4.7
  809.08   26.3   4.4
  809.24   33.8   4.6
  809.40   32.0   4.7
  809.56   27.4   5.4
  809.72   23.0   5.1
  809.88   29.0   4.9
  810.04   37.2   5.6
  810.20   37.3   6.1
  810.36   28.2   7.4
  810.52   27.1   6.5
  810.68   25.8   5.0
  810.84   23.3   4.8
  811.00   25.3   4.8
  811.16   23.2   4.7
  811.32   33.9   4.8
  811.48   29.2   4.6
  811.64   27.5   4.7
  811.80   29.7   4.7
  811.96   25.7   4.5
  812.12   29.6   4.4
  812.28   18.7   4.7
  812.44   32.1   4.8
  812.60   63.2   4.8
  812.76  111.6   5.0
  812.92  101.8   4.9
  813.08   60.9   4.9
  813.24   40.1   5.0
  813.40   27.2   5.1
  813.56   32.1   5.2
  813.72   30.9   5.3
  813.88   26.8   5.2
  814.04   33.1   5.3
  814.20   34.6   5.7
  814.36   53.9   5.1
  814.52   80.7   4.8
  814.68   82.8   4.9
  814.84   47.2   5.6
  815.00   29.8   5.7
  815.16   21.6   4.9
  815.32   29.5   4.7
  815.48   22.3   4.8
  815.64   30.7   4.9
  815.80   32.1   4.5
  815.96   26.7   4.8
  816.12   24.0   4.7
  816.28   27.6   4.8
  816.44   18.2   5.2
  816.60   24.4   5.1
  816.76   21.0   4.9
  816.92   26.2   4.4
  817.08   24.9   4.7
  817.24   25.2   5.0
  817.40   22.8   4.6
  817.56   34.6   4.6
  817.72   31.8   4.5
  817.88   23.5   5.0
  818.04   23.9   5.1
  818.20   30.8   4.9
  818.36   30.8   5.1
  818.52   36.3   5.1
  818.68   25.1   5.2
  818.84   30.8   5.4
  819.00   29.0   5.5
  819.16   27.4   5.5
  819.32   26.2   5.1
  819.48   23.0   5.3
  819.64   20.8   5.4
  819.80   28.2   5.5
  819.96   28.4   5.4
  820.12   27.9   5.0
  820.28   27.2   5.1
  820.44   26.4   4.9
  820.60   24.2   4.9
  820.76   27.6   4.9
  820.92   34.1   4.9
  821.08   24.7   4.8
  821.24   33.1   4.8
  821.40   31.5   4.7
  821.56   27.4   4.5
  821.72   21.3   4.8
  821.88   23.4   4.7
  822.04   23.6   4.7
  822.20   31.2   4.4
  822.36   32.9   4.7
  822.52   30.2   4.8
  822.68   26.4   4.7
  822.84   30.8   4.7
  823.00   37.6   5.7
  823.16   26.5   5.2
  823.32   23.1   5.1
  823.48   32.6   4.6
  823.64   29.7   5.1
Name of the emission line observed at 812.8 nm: [S II]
